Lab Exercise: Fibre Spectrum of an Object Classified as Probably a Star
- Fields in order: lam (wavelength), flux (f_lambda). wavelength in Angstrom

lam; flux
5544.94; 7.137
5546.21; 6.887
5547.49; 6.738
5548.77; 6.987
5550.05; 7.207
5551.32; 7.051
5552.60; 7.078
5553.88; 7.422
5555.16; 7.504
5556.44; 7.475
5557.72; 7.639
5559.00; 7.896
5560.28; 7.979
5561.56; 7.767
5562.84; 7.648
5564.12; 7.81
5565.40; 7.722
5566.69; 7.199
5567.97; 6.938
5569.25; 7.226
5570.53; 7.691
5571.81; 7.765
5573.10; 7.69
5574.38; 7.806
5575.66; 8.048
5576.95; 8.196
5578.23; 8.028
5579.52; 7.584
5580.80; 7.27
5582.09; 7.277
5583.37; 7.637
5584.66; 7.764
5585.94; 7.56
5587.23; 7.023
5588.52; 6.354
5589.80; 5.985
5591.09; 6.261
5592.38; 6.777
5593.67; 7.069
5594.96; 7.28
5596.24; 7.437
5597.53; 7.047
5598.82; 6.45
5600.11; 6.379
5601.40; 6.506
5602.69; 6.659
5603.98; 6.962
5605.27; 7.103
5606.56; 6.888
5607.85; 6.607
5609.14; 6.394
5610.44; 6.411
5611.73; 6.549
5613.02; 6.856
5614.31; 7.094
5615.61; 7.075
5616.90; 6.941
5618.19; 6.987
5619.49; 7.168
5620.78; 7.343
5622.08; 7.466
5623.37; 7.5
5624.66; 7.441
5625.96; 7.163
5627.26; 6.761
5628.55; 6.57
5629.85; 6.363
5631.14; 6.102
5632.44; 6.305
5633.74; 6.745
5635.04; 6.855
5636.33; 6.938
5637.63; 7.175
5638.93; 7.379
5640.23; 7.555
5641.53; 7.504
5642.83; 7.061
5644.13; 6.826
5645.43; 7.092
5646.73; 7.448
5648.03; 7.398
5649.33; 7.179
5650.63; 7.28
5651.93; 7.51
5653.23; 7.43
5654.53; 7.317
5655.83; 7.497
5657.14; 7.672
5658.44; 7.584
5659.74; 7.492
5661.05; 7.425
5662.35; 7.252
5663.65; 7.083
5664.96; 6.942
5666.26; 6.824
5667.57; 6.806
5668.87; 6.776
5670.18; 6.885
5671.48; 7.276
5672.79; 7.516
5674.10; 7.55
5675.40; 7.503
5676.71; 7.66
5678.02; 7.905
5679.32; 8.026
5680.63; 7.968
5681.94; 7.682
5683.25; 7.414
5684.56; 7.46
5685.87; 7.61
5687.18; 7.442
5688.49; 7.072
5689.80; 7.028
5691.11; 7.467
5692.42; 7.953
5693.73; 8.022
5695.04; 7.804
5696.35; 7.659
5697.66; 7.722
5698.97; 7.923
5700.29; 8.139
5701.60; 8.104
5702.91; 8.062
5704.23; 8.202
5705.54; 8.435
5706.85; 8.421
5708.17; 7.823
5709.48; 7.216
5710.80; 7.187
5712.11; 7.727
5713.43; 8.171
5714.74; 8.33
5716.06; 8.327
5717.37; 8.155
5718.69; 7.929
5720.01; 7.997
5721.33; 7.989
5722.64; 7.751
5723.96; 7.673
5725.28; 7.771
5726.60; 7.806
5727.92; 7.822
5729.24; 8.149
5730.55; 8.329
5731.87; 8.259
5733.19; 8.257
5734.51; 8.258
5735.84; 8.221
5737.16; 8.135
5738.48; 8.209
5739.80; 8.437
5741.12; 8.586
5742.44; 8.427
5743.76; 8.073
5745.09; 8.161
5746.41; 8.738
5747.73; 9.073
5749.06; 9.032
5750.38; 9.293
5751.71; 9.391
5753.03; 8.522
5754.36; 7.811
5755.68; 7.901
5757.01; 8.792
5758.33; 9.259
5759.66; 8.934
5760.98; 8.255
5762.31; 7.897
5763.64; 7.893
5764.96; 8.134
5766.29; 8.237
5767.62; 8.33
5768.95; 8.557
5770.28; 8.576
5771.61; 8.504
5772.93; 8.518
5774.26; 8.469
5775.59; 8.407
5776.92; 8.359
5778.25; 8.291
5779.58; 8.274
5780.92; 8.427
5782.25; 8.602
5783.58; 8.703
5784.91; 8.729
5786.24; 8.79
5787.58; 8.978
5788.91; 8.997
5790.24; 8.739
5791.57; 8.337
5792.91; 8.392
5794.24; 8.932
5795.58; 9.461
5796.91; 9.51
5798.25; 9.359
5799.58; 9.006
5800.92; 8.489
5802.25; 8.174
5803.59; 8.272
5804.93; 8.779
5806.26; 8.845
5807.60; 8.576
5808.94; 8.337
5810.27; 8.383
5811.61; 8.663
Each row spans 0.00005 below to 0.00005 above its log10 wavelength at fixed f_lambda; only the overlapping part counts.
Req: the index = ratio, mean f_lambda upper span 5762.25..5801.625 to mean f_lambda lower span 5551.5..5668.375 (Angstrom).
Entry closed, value 1.20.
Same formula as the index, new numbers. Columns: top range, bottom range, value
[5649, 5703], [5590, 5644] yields 1.09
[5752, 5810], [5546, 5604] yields 1.18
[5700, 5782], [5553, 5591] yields 1.10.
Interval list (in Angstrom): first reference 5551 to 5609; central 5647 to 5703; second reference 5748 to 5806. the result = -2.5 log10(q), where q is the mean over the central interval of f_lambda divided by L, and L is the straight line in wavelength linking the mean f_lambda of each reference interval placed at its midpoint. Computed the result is 0.06 mag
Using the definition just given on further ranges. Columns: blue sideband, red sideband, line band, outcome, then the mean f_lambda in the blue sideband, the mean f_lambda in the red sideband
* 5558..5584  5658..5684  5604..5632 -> 0.096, 7.66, 7.38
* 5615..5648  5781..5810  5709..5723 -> 0.003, 7.04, 8.75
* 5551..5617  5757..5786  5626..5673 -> 0.080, 7.21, 8.46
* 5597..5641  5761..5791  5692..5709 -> -0.043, 6.88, 8.47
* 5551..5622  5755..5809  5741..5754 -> -0.047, 7.21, 8.59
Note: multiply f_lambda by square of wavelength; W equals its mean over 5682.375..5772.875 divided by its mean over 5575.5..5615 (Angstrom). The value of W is 1.2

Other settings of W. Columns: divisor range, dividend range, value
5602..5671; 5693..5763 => 1.20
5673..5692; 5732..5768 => 1.14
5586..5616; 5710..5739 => 1.24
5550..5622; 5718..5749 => 1.20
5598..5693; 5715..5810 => 1.23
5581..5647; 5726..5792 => 1.28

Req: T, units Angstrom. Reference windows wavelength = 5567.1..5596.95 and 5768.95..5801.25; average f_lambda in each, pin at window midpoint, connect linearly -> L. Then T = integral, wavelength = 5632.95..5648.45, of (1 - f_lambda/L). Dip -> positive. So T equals 1.2 Angstrom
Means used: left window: 7.33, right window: 8.7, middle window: 7.15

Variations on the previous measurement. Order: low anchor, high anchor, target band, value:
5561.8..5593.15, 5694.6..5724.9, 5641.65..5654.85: 0.73 Angstrom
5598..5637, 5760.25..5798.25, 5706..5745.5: -0.34 Angstrom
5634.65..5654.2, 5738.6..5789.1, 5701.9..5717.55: -0.11 Angstrom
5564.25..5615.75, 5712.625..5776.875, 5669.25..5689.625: 0.80 Angstrom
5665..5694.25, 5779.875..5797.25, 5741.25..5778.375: -0.31 Angstrom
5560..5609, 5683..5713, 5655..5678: 0.92 Angstrom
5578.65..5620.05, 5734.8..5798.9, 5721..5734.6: 0.32 Angstrom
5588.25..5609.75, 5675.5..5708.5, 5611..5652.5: 0.30 Angstrom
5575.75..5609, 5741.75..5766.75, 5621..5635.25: 1.00 Angstrom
